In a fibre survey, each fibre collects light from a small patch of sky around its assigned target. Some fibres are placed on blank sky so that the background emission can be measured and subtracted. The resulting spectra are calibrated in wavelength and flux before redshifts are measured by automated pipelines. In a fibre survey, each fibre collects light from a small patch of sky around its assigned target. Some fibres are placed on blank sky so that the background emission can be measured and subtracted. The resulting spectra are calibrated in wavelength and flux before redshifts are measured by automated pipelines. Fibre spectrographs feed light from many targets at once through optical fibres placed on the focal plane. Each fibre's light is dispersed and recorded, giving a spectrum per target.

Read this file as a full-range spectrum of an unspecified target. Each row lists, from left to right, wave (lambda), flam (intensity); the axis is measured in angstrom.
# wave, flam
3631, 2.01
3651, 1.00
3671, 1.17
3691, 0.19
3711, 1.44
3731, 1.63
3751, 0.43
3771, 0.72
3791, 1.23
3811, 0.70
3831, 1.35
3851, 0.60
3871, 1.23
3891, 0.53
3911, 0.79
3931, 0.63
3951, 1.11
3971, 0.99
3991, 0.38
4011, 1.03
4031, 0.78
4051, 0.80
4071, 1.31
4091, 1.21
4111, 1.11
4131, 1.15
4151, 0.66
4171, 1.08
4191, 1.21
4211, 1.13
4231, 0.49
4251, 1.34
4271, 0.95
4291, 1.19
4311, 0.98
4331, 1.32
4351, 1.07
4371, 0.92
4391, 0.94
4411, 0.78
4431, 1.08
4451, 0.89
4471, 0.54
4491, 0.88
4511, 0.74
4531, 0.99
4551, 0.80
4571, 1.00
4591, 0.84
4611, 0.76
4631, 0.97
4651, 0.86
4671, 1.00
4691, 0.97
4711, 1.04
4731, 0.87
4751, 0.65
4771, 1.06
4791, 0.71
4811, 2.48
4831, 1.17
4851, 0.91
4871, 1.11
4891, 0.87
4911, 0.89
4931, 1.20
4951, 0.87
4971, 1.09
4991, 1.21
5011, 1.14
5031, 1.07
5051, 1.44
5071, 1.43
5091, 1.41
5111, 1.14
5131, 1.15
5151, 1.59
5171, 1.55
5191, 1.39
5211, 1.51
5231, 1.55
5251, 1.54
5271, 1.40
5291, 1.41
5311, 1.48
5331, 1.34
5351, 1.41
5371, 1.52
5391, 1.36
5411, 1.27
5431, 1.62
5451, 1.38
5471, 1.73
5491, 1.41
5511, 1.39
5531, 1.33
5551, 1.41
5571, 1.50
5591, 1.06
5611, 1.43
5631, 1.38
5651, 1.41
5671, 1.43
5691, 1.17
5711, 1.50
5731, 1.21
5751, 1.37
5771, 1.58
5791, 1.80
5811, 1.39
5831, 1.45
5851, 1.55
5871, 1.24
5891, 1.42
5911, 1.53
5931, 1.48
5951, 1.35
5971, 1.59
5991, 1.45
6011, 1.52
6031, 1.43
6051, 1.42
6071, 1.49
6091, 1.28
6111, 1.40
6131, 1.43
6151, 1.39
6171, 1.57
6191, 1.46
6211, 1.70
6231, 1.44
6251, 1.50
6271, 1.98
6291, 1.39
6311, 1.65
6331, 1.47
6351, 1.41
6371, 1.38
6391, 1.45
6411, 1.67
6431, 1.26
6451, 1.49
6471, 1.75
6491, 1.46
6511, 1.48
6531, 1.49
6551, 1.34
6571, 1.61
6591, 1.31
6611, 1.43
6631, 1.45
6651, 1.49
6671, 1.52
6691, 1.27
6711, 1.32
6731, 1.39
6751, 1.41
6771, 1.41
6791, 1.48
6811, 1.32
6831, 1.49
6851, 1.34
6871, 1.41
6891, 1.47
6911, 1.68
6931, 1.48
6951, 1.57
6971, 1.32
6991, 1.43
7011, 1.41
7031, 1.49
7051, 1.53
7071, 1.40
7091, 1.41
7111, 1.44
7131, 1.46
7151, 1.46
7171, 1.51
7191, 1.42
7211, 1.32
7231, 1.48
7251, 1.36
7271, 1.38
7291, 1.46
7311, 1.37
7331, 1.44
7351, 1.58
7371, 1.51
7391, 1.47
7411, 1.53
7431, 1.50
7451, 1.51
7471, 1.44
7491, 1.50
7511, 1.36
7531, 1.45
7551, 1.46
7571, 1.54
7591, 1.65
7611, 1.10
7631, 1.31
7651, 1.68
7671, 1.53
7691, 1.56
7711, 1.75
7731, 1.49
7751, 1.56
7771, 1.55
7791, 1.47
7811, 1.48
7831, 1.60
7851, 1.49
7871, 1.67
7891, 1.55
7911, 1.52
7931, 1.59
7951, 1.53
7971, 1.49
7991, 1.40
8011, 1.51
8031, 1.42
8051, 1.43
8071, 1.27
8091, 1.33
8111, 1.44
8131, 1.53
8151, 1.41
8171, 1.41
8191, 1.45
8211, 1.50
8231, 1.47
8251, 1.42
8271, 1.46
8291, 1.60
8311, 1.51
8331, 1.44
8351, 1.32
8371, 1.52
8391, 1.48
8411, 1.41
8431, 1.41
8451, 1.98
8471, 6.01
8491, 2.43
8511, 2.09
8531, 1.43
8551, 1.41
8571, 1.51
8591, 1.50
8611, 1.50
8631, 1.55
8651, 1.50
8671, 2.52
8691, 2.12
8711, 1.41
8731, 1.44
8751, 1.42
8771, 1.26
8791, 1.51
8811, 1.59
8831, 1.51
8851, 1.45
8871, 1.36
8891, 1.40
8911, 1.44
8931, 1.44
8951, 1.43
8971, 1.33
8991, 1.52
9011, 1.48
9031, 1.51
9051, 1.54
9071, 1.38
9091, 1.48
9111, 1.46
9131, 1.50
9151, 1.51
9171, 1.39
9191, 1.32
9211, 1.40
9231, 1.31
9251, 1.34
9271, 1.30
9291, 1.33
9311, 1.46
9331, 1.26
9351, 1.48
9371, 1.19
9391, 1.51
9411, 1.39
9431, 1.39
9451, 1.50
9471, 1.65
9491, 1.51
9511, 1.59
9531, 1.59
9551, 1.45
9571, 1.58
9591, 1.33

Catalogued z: 0.291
